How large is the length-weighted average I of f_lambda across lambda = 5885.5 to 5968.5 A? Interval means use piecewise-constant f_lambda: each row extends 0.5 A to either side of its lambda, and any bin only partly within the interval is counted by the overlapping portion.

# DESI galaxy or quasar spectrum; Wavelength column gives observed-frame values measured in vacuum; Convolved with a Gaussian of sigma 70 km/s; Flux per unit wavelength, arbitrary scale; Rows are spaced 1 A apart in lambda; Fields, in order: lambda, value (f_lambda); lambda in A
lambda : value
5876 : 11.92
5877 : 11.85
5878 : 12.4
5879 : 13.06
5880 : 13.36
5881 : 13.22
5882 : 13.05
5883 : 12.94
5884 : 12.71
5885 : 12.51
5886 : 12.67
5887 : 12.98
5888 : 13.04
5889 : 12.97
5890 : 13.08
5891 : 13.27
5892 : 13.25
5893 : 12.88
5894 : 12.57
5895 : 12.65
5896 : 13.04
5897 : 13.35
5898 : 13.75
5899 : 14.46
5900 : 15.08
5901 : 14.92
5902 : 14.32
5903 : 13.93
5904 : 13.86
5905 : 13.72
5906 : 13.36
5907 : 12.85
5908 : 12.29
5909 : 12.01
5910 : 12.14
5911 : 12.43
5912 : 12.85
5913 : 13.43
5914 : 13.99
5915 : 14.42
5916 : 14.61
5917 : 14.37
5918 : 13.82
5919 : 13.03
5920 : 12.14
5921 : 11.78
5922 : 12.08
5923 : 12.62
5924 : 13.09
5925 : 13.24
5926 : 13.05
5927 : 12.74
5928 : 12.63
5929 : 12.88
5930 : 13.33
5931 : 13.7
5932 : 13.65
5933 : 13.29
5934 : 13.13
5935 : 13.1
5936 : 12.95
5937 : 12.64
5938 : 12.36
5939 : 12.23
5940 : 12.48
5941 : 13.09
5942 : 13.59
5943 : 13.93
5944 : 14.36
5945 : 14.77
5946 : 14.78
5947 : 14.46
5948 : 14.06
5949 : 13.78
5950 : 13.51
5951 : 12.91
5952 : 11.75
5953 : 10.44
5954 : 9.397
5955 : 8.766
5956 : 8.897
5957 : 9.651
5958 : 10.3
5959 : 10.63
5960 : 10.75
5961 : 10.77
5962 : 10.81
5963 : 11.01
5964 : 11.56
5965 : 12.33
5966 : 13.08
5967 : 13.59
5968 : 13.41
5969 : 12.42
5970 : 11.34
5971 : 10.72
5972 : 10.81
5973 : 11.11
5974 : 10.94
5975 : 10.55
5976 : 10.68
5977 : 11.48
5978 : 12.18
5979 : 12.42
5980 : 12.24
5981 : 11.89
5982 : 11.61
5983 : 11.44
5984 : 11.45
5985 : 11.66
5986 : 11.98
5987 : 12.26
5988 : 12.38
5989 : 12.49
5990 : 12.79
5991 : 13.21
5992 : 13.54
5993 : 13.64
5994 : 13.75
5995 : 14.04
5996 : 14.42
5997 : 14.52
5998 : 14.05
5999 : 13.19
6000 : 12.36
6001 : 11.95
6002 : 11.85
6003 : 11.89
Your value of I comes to 12.8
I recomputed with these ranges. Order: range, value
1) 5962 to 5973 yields 11.9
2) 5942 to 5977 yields 11.9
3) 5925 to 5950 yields 13.4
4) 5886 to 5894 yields 13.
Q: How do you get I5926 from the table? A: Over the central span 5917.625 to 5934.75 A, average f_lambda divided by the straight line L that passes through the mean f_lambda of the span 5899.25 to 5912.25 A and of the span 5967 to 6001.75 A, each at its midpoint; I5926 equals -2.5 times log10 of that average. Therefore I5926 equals 0.01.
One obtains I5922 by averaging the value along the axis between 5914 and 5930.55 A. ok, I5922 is 13.1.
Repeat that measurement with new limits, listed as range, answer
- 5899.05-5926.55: 13.3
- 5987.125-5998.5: 13.5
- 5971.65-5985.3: 11.5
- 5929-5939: 13.1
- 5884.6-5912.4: 13.2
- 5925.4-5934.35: 13.2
